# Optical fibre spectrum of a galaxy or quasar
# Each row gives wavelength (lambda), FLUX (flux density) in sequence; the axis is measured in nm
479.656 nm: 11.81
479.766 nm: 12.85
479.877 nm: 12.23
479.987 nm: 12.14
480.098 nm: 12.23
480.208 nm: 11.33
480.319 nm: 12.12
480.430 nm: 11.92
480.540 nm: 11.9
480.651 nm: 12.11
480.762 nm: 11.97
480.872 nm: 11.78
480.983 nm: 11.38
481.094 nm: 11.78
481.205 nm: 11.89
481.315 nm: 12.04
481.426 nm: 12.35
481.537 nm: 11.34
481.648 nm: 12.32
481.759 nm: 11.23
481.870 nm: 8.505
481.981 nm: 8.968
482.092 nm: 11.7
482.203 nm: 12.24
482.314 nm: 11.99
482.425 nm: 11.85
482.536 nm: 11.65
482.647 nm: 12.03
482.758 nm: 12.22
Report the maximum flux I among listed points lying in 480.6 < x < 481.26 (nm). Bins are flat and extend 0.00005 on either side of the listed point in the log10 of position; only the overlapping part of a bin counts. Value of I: 12.11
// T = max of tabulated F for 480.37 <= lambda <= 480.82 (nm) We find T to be 12.11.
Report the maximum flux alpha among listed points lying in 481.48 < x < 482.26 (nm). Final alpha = 12.32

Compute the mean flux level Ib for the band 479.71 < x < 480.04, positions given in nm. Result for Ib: 12.4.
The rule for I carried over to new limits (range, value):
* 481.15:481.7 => 12.35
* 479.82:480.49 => 12.23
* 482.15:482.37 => 12.24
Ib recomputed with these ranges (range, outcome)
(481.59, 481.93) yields 10.7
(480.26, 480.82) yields 12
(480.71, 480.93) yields 11.9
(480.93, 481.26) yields 11.7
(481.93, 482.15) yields 10.4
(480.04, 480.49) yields 11.9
